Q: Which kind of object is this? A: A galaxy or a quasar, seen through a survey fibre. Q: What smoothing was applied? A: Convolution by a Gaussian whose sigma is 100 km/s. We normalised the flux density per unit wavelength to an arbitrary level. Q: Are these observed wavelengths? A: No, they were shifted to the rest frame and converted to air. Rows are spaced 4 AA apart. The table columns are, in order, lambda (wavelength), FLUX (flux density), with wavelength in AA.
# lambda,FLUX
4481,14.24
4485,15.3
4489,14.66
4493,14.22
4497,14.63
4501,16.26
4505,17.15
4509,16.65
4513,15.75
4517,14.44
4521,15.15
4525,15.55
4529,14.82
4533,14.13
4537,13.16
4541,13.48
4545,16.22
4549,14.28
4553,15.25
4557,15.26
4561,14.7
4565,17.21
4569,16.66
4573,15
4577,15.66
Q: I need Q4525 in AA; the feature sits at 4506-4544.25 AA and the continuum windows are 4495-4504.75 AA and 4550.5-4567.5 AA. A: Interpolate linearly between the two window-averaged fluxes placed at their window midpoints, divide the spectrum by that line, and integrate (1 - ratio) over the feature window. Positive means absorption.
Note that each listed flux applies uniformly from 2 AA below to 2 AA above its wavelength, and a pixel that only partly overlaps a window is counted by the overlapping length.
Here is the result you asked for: 1.9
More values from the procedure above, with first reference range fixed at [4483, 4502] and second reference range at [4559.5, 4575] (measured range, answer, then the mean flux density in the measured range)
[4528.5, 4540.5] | 1.26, 13.9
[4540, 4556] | 0.78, 14.9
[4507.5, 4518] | -0.32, 15.7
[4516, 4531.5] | 0.36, 15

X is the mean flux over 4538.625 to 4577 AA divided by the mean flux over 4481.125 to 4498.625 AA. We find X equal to 1.05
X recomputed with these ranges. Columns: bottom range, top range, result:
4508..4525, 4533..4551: 0.92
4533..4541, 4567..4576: 1.17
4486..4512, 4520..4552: 0.94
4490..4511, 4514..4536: 0.94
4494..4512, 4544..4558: 0.95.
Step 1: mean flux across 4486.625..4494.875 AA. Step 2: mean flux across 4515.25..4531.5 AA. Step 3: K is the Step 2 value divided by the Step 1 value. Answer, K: 1.03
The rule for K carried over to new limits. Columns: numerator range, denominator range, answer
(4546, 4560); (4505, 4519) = 0.95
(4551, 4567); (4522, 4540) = 1.08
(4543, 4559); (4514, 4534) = 1.02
